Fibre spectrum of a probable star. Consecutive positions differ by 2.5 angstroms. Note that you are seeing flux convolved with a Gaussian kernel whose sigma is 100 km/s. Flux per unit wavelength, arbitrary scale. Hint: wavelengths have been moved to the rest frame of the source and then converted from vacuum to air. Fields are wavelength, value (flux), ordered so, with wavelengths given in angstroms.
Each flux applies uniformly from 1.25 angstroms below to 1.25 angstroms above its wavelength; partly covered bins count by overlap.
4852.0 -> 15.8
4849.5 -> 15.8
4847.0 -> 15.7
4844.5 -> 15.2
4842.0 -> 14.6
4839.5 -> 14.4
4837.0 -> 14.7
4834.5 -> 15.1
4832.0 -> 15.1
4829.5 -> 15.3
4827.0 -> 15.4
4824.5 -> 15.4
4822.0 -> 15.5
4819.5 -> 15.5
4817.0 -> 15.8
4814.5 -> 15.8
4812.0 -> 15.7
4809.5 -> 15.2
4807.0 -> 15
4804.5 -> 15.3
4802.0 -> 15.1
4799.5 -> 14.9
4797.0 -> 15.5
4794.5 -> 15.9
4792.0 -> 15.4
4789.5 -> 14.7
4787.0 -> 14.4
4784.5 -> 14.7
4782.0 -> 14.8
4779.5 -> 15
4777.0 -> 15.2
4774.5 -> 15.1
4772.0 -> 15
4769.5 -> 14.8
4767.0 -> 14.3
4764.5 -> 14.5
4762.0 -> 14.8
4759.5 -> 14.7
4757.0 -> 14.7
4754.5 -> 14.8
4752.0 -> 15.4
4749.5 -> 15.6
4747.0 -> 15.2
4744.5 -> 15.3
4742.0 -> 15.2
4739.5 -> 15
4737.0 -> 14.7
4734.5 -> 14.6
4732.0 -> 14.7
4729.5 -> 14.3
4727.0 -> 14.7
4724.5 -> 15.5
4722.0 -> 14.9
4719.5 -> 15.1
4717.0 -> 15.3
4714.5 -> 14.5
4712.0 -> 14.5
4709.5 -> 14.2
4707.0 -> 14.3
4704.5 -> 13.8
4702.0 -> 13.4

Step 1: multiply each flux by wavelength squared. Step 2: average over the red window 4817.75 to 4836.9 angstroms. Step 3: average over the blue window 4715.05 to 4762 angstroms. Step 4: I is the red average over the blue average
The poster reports 1.06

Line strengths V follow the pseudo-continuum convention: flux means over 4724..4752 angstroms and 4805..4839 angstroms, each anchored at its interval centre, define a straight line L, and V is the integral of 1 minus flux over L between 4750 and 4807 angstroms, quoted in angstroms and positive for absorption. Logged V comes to 0.7 angstroms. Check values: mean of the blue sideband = 15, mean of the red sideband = 15.3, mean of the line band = 15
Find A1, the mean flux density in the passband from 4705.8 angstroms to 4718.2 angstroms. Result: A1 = 14.6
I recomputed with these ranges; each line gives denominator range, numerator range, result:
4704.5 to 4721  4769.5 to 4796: 1.06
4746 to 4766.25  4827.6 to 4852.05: 1.05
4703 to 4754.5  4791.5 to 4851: 1.07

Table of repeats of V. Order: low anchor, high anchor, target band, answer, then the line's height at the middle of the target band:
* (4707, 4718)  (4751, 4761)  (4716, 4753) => -0.7 angstroms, 14.7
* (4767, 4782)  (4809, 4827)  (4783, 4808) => 0.3 angstroms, 15.2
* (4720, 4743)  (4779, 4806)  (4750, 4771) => 0.2 angstroms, 15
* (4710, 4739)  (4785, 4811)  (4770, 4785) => 0.1 angstroms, 15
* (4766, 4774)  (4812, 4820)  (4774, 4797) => 0.0 angstroms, 15.1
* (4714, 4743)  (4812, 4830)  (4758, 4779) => 0.5 angstroms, 15.2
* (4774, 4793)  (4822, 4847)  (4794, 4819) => -0.7 angstroms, 15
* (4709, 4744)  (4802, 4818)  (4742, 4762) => -0.1 angstroms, 15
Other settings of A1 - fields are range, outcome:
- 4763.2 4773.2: 14.6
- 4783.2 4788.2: 14.6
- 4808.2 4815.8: 15.6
